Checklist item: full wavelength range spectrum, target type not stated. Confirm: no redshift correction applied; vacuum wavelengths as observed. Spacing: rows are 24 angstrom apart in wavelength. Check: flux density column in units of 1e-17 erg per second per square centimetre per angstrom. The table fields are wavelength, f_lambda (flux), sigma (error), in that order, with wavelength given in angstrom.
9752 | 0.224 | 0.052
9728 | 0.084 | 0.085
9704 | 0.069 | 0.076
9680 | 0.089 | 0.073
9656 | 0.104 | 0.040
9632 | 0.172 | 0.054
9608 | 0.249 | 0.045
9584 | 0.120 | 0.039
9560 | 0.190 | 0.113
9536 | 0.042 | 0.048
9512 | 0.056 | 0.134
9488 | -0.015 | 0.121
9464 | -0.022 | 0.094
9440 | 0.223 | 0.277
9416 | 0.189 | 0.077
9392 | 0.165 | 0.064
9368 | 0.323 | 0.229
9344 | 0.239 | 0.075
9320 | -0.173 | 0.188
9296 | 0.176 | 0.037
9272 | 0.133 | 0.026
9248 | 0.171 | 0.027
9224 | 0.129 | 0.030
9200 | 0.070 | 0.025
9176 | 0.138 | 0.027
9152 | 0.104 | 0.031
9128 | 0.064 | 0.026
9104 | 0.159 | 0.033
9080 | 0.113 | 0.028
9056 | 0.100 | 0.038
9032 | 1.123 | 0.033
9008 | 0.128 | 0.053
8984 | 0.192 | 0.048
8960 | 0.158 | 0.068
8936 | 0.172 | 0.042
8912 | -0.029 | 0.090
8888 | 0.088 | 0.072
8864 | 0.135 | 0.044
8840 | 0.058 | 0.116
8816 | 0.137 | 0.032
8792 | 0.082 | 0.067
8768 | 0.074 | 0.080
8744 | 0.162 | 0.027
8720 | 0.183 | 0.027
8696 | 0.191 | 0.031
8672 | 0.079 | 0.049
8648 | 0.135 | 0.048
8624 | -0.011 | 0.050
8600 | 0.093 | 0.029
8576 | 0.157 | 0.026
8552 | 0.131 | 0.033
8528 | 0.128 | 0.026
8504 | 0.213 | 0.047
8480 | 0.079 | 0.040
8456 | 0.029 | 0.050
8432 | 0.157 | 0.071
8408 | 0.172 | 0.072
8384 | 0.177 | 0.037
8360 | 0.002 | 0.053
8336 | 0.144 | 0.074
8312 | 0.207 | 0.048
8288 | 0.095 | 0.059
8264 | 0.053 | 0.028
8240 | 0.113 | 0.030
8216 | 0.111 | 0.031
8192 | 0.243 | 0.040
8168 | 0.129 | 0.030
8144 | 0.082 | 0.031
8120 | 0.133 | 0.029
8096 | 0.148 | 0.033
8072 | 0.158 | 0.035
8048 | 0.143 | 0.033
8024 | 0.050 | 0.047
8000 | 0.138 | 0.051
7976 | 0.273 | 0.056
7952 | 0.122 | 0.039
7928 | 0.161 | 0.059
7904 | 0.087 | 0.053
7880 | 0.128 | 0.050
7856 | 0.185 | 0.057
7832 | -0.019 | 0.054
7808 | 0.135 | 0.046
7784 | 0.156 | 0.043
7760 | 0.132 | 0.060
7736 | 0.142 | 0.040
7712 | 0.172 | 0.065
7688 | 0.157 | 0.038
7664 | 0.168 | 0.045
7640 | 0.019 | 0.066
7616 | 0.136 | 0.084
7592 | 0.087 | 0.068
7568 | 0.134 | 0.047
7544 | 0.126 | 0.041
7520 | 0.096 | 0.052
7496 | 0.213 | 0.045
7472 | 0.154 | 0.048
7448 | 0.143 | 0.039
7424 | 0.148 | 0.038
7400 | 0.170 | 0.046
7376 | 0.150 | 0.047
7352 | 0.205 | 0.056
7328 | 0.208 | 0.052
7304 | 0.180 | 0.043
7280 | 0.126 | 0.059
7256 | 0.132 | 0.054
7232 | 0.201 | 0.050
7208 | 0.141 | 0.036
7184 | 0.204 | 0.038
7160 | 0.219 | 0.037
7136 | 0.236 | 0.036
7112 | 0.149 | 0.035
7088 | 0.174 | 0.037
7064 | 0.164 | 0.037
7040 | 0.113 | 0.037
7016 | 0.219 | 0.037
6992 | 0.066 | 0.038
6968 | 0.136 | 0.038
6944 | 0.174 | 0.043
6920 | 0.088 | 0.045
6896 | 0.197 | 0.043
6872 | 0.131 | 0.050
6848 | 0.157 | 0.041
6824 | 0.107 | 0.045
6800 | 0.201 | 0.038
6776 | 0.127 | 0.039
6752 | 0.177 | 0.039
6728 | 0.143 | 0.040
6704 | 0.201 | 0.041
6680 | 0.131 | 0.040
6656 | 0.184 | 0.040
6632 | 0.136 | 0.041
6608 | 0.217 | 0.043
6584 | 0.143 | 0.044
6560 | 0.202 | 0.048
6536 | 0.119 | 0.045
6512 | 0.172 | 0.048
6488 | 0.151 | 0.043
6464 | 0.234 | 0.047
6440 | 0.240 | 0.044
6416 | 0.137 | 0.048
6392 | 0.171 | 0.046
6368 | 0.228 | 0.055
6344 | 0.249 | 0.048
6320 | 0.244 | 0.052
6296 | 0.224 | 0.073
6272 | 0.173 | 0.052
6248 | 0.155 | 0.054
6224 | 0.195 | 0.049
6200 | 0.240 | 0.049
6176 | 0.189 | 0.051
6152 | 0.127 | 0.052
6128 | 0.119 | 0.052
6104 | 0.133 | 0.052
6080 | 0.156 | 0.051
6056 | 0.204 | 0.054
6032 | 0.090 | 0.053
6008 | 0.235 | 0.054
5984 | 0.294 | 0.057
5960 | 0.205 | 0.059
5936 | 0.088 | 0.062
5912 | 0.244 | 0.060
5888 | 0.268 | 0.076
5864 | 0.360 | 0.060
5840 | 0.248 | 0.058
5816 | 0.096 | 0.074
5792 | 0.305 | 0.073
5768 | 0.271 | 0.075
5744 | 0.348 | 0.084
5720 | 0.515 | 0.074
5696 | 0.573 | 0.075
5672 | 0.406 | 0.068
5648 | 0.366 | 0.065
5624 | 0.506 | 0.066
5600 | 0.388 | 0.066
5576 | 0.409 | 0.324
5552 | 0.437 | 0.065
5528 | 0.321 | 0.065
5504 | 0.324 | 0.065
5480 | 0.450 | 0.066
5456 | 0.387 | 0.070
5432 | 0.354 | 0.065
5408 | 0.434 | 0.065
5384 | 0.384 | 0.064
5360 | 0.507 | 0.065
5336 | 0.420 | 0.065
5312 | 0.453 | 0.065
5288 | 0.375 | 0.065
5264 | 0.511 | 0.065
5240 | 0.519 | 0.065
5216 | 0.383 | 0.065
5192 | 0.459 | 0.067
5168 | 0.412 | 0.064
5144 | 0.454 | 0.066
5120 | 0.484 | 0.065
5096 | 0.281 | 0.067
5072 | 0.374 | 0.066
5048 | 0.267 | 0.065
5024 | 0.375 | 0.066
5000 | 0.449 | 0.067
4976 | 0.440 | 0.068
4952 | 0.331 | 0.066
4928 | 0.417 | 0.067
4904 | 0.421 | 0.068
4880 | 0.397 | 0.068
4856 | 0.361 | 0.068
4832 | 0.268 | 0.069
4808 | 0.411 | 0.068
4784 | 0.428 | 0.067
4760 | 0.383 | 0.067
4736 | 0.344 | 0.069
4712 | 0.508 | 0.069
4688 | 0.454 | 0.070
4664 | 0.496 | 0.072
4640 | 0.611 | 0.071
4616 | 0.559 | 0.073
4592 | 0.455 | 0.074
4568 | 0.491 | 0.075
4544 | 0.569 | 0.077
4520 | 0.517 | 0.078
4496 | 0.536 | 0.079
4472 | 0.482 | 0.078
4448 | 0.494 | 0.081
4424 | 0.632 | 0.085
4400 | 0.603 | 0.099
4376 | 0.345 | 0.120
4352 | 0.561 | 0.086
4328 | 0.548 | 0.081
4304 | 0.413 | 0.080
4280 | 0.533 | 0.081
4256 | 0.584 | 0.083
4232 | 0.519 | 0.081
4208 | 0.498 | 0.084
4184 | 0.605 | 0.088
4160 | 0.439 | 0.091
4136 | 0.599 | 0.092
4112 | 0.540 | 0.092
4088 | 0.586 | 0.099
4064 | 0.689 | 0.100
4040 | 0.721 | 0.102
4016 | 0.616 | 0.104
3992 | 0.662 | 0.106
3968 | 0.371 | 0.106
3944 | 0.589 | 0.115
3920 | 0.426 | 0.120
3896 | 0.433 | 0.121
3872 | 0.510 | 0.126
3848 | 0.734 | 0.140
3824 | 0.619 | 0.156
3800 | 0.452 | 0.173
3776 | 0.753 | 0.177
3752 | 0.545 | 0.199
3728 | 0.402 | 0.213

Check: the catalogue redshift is 1.42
